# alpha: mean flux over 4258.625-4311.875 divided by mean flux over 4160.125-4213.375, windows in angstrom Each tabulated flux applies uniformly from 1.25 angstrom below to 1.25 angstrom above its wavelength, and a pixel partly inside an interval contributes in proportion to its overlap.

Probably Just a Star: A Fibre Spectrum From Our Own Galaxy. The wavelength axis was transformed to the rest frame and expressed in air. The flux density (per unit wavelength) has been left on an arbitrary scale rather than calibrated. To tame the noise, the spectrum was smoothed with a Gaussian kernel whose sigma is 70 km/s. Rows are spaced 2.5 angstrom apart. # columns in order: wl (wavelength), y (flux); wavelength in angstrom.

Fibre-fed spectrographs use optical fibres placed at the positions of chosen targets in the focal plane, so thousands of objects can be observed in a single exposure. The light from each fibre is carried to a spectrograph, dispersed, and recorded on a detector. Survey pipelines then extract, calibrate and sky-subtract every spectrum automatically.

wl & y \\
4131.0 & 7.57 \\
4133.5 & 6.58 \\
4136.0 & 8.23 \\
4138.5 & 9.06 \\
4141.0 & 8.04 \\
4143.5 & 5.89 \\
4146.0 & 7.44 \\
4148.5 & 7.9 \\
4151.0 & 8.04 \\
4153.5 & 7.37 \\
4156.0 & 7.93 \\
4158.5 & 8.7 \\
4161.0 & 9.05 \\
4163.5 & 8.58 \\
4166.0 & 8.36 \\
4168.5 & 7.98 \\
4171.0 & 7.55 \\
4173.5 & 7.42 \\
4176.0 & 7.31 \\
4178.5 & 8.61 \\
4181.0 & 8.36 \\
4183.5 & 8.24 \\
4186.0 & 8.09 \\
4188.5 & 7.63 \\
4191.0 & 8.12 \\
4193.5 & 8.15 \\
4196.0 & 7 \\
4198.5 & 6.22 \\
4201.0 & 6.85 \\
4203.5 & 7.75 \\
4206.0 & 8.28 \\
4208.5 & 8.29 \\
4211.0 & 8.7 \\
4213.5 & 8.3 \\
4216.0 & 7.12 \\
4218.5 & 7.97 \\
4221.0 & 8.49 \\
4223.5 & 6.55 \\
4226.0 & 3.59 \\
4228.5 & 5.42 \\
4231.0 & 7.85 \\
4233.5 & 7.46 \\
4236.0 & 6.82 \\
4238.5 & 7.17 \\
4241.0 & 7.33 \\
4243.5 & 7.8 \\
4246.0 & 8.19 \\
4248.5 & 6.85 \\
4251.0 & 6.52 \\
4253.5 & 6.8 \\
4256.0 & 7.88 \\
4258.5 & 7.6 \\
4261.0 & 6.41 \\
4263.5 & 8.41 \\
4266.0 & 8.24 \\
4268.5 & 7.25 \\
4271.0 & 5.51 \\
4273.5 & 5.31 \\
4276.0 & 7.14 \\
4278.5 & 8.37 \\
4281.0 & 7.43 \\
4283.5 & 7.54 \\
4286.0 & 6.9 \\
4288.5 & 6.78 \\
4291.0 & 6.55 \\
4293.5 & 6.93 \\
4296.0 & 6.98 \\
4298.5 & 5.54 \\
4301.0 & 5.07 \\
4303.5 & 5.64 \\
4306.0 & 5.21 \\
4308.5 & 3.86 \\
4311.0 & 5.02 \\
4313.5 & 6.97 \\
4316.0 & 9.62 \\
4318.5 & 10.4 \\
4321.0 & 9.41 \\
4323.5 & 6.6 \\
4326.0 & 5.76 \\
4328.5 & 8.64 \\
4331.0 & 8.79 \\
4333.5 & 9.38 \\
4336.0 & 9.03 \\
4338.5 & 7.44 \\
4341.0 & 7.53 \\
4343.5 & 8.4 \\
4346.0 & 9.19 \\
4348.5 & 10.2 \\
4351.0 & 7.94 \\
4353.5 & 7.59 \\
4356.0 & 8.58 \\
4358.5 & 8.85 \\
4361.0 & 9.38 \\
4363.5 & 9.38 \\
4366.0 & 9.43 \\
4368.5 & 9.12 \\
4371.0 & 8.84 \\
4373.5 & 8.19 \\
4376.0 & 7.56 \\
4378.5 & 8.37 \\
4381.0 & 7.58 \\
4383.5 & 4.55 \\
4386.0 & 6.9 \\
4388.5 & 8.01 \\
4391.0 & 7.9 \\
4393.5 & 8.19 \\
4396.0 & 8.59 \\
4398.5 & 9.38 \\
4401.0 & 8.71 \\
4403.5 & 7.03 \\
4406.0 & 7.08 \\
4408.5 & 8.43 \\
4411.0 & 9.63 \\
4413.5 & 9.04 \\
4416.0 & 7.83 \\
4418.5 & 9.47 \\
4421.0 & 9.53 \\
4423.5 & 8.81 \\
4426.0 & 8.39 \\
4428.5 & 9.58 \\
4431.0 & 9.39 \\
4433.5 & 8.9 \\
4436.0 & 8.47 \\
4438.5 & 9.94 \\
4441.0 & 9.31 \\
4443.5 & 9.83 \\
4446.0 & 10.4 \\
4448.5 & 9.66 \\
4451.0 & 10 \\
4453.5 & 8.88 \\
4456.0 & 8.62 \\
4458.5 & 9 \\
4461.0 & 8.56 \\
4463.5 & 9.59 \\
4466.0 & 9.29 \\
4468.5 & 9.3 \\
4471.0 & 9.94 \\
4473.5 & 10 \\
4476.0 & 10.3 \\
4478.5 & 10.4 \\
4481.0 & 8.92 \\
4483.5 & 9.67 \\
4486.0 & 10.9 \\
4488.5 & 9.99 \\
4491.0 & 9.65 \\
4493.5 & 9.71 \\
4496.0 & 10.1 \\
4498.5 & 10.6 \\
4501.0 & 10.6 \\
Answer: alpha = 0.82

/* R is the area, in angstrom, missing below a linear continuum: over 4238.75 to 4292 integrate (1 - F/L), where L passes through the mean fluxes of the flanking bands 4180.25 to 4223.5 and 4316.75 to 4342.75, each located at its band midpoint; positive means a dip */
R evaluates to 5.8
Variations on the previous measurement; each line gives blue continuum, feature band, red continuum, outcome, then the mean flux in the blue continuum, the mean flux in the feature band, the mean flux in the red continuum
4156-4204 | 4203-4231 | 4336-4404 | 2.26 angstrom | 7.9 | 7.33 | 8.28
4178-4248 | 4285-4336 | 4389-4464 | 6.91 angstrom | 7.49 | 7.05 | 8.92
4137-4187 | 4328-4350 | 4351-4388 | -1.61 angstrom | 8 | 8.73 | 8.15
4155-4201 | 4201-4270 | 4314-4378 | 6.76 angstrom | 7.93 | 7.36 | 8.59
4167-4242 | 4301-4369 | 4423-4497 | 4.47 angstrom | 7.49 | 7.98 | 9.52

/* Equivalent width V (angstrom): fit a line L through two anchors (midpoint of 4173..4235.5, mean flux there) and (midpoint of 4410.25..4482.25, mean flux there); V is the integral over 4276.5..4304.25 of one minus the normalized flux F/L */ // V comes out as 4.8 angstrom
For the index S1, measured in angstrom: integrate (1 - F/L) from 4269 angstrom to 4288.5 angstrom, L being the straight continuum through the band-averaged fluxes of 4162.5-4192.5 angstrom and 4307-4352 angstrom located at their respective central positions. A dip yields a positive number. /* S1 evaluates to 2.7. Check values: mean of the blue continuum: 8.02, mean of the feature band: 6.89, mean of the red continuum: 7.99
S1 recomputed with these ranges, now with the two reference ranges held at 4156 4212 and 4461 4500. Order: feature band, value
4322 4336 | 1.5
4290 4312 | 7.7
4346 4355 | 0.4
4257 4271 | 1.8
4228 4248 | 2.4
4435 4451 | -0.1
